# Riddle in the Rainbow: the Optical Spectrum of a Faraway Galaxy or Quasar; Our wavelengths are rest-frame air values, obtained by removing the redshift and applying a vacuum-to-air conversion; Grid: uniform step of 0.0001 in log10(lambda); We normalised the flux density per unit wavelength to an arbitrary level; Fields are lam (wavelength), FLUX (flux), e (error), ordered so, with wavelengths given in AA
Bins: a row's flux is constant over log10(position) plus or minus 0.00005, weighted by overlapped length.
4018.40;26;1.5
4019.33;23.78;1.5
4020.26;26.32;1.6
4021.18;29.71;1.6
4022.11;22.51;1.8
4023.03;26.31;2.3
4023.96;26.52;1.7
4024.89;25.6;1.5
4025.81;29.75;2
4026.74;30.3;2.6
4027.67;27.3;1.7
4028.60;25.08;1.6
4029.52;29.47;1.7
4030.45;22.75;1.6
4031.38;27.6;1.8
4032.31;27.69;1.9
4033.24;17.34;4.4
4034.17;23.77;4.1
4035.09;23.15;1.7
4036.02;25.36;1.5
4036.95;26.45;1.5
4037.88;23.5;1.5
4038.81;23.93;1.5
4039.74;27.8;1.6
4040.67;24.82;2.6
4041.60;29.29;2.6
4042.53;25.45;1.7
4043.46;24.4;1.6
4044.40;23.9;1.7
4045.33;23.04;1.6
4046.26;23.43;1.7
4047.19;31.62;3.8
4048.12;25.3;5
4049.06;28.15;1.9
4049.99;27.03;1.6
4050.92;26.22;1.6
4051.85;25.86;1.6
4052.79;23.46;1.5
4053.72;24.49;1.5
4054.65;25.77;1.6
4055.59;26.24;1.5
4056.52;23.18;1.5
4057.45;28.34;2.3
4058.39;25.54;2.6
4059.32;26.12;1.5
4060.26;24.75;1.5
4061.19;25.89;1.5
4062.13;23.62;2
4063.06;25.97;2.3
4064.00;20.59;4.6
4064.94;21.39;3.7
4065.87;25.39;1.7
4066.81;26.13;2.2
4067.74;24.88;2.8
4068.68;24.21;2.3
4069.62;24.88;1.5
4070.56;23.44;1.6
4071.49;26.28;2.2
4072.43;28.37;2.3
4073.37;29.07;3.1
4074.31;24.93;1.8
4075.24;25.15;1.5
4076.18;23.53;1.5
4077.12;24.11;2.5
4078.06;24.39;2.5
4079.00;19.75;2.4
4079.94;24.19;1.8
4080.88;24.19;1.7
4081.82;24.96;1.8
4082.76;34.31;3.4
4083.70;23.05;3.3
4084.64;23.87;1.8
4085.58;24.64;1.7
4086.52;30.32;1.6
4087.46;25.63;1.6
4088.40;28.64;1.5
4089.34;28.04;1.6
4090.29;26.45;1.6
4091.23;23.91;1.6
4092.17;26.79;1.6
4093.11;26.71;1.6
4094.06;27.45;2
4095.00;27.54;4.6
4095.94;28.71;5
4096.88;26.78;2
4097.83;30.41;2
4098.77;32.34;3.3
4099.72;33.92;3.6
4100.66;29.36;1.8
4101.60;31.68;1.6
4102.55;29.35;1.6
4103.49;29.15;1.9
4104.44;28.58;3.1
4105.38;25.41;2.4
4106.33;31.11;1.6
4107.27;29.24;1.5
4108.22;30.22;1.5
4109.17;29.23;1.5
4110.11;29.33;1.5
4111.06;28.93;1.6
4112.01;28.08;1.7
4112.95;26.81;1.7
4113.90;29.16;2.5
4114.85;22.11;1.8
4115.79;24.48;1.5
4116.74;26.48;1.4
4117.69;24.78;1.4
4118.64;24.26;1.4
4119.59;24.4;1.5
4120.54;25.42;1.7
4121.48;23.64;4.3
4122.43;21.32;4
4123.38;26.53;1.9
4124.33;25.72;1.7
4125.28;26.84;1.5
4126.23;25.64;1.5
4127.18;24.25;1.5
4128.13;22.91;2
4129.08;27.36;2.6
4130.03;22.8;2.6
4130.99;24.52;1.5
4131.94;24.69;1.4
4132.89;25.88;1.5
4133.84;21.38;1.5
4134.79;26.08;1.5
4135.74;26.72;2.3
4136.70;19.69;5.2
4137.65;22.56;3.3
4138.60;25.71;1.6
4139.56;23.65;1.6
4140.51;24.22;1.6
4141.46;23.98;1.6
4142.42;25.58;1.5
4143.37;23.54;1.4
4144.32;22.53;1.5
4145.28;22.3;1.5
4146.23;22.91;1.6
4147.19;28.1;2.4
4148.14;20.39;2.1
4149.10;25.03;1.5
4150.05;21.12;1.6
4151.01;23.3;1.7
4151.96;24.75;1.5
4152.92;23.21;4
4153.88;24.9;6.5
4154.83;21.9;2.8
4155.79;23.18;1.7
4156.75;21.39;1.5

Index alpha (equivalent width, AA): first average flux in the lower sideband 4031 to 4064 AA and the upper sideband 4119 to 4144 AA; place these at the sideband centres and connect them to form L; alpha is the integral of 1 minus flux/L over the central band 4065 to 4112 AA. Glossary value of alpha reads -4.20 AA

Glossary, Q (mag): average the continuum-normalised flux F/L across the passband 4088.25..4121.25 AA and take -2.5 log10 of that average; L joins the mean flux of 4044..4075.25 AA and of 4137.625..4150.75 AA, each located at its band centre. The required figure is -0.14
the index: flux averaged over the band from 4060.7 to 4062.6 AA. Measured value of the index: 24.8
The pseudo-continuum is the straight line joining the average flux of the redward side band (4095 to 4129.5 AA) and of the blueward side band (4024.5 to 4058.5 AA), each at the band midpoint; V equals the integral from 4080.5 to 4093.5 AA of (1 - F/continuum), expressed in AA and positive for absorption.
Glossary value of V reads 0.1 AA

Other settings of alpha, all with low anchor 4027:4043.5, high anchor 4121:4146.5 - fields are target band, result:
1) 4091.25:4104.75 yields -2.4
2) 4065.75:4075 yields -0.3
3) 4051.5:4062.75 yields -0.1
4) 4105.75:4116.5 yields -1.6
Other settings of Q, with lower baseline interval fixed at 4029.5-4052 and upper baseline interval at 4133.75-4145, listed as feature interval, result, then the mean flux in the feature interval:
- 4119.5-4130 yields -0.03 mag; 24.9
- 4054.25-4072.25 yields 0.01 mag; 24.9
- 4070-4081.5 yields 0.00 mag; 24.8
